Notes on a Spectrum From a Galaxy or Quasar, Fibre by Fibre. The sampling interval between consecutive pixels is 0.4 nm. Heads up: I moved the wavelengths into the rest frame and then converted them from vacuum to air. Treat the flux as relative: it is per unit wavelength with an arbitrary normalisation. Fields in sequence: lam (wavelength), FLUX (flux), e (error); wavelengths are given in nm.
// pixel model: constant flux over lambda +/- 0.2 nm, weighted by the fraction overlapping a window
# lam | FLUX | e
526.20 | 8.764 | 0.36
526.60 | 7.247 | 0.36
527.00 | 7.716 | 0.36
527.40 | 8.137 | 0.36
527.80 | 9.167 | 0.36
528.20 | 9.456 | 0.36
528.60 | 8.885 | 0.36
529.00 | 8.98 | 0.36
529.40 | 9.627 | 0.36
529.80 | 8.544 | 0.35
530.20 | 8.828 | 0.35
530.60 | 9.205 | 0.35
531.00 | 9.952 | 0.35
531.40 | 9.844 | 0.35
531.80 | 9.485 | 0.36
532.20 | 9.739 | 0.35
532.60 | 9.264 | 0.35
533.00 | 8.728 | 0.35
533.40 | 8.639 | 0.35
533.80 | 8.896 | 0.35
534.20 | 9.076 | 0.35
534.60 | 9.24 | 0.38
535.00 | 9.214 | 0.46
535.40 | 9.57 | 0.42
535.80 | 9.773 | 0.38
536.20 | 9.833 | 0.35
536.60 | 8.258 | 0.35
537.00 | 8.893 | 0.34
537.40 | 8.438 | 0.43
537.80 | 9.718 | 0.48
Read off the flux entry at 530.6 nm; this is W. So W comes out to 9.205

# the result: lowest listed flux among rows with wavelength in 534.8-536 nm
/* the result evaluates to 9.214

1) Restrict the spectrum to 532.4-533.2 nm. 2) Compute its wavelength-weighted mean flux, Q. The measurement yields 9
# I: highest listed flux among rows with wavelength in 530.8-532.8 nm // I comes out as 9.952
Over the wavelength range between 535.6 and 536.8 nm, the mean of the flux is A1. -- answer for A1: 9.29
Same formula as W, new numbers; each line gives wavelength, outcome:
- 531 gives 9.952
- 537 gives 8.893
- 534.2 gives 9.076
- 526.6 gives 7.247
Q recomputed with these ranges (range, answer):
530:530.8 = 9.02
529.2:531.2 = 9.23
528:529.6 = 9.24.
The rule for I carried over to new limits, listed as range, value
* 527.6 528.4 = 9.456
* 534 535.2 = 9.24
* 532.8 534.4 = 9.076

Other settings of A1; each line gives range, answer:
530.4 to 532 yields 9.62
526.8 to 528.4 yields 8.62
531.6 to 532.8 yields 9.5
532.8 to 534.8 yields 8.92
